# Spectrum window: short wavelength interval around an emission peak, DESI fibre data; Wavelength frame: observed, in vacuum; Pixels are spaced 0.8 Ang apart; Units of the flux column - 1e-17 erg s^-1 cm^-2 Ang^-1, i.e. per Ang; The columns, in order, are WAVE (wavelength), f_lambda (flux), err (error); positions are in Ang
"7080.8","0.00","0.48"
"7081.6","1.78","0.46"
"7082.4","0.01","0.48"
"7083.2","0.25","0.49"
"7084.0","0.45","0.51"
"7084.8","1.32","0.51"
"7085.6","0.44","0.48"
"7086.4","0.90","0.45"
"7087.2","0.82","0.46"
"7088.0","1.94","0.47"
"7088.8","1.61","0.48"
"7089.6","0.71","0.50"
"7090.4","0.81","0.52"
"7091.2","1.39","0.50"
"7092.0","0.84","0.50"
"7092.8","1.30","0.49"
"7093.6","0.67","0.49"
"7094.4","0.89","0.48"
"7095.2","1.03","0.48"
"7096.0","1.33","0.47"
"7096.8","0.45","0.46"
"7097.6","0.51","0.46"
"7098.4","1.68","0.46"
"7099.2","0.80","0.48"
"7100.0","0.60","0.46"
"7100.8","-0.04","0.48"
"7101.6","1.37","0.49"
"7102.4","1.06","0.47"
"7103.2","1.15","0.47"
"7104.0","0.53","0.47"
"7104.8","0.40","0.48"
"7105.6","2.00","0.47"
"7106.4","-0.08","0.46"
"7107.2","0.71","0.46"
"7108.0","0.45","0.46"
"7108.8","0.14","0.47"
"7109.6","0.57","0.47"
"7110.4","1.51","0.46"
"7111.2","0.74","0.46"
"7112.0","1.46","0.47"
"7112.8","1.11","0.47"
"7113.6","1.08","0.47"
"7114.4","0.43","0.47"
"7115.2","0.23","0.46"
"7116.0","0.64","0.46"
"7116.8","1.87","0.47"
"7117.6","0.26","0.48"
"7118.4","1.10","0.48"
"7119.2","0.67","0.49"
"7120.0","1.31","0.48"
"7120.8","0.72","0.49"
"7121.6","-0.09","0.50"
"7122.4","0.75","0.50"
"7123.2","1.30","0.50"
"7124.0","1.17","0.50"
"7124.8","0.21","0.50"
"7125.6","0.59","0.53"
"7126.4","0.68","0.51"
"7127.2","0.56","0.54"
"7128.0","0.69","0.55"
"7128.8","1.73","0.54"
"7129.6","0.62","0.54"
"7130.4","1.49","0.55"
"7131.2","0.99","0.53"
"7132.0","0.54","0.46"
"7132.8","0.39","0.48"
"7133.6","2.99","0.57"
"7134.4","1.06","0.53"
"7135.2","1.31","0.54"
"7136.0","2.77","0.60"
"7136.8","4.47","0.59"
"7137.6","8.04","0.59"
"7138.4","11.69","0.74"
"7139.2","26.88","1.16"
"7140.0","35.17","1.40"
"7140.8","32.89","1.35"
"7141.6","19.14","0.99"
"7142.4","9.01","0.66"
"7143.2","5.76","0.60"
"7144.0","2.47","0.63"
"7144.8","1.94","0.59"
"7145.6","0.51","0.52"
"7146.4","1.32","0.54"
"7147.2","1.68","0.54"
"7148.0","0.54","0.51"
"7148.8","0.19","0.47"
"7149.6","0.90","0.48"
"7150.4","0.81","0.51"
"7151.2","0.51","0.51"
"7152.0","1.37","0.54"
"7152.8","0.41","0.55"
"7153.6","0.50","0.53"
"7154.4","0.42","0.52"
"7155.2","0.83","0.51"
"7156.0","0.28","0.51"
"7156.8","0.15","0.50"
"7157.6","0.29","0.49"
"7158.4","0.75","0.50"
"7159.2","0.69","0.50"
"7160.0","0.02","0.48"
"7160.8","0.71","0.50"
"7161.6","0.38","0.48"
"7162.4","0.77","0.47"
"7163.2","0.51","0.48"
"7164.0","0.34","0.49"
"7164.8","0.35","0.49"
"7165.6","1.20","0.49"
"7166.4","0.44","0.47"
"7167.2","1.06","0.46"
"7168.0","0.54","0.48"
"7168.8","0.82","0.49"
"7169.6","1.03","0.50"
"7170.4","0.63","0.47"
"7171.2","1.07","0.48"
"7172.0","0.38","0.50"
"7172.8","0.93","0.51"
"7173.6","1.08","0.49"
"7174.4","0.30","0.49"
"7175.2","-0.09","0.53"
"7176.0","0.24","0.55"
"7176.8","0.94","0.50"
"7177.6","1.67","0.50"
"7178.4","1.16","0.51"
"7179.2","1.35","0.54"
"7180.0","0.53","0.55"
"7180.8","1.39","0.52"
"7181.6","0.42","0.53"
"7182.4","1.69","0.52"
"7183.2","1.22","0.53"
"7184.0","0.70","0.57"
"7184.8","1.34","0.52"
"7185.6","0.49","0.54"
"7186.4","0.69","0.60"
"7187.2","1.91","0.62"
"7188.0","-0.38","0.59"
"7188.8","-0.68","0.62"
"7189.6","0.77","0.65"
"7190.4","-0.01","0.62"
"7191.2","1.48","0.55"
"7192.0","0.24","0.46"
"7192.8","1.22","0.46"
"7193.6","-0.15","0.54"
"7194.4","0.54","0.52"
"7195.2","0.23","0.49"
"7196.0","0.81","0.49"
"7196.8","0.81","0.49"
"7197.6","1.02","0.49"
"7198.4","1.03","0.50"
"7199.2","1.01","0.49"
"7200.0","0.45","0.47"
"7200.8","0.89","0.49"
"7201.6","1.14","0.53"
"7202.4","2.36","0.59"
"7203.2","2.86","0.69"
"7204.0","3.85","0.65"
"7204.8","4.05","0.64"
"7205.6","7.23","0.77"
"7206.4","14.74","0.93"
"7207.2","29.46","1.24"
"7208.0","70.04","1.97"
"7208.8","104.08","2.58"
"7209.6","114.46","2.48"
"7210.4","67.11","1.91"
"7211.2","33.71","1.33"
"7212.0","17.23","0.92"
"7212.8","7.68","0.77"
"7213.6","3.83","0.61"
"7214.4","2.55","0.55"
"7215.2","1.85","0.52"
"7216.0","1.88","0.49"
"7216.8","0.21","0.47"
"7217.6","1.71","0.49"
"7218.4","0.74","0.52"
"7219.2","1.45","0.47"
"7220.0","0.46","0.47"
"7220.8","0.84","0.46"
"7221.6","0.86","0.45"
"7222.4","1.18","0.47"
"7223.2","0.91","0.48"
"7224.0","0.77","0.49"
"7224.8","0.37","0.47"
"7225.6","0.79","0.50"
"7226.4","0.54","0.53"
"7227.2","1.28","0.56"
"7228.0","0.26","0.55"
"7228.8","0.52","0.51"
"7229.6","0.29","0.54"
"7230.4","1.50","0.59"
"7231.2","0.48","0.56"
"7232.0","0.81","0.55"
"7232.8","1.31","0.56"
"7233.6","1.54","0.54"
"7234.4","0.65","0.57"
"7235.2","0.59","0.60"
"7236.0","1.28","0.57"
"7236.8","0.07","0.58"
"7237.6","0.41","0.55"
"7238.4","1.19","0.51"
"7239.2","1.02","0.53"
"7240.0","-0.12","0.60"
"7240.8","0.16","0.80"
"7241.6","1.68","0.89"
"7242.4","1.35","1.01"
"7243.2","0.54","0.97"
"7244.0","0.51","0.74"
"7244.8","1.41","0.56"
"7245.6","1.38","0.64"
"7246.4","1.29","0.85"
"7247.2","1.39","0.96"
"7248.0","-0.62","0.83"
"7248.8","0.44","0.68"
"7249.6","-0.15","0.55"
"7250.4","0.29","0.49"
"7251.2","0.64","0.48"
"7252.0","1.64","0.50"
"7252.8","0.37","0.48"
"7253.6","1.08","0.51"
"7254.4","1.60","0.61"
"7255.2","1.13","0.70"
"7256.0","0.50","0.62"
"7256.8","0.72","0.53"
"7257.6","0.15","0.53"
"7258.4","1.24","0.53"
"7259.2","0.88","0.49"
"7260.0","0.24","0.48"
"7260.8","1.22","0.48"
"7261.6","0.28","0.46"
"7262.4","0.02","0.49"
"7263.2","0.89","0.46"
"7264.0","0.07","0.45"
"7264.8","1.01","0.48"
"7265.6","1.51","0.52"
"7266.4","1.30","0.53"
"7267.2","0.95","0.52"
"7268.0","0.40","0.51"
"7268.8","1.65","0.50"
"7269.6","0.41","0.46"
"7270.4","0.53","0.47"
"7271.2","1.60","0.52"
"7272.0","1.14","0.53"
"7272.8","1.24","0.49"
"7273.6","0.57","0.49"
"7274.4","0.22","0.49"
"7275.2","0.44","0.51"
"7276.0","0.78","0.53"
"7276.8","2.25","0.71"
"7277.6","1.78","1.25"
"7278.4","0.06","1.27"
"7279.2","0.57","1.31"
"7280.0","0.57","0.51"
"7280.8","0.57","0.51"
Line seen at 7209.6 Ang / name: [O III]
